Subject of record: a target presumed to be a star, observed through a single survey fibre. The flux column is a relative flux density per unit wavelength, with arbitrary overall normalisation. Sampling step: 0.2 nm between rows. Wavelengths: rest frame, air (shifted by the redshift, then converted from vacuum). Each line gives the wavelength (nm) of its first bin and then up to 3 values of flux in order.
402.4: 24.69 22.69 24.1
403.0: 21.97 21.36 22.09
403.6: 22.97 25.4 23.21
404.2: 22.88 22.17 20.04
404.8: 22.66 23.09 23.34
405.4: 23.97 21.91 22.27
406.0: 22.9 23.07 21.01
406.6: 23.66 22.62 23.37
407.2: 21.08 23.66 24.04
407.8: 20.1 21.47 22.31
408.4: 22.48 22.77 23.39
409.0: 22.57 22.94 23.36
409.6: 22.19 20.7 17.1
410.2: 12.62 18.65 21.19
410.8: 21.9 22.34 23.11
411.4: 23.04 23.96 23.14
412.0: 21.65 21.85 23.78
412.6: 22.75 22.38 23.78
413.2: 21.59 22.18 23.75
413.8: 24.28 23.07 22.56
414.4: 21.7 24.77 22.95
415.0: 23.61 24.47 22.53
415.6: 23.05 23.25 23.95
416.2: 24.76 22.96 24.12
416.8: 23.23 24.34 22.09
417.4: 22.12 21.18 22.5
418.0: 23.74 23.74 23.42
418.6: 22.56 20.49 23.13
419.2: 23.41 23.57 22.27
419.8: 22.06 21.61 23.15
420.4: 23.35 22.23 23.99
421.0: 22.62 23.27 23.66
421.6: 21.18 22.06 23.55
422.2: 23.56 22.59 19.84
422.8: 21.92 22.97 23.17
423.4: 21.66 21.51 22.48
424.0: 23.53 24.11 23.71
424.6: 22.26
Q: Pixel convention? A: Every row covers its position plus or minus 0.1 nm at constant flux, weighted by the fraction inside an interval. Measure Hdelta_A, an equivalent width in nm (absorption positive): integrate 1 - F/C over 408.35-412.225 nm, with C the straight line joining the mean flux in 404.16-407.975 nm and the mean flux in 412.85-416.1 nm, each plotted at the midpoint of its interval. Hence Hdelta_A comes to 0.22 nm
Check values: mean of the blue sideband 22.5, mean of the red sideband 23.2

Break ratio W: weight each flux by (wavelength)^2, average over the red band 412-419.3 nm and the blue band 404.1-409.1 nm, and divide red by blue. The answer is 1.1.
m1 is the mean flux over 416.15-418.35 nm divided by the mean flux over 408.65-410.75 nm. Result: 1.13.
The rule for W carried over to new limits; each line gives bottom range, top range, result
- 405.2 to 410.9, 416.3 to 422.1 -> 1.11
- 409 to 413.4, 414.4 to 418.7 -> 1.10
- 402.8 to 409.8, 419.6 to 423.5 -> 1.07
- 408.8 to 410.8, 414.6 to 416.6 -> 1.19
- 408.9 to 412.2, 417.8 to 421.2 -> 1.12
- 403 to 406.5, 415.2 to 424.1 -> 1.08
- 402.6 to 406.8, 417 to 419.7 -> 1.07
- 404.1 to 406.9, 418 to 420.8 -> 1.08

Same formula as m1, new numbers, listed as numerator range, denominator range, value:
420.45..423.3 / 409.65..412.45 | 1.08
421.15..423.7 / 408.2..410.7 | 1.07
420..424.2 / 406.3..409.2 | 1.01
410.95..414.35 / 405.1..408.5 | 1.02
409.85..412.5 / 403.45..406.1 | 0.92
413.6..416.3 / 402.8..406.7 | 1.04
